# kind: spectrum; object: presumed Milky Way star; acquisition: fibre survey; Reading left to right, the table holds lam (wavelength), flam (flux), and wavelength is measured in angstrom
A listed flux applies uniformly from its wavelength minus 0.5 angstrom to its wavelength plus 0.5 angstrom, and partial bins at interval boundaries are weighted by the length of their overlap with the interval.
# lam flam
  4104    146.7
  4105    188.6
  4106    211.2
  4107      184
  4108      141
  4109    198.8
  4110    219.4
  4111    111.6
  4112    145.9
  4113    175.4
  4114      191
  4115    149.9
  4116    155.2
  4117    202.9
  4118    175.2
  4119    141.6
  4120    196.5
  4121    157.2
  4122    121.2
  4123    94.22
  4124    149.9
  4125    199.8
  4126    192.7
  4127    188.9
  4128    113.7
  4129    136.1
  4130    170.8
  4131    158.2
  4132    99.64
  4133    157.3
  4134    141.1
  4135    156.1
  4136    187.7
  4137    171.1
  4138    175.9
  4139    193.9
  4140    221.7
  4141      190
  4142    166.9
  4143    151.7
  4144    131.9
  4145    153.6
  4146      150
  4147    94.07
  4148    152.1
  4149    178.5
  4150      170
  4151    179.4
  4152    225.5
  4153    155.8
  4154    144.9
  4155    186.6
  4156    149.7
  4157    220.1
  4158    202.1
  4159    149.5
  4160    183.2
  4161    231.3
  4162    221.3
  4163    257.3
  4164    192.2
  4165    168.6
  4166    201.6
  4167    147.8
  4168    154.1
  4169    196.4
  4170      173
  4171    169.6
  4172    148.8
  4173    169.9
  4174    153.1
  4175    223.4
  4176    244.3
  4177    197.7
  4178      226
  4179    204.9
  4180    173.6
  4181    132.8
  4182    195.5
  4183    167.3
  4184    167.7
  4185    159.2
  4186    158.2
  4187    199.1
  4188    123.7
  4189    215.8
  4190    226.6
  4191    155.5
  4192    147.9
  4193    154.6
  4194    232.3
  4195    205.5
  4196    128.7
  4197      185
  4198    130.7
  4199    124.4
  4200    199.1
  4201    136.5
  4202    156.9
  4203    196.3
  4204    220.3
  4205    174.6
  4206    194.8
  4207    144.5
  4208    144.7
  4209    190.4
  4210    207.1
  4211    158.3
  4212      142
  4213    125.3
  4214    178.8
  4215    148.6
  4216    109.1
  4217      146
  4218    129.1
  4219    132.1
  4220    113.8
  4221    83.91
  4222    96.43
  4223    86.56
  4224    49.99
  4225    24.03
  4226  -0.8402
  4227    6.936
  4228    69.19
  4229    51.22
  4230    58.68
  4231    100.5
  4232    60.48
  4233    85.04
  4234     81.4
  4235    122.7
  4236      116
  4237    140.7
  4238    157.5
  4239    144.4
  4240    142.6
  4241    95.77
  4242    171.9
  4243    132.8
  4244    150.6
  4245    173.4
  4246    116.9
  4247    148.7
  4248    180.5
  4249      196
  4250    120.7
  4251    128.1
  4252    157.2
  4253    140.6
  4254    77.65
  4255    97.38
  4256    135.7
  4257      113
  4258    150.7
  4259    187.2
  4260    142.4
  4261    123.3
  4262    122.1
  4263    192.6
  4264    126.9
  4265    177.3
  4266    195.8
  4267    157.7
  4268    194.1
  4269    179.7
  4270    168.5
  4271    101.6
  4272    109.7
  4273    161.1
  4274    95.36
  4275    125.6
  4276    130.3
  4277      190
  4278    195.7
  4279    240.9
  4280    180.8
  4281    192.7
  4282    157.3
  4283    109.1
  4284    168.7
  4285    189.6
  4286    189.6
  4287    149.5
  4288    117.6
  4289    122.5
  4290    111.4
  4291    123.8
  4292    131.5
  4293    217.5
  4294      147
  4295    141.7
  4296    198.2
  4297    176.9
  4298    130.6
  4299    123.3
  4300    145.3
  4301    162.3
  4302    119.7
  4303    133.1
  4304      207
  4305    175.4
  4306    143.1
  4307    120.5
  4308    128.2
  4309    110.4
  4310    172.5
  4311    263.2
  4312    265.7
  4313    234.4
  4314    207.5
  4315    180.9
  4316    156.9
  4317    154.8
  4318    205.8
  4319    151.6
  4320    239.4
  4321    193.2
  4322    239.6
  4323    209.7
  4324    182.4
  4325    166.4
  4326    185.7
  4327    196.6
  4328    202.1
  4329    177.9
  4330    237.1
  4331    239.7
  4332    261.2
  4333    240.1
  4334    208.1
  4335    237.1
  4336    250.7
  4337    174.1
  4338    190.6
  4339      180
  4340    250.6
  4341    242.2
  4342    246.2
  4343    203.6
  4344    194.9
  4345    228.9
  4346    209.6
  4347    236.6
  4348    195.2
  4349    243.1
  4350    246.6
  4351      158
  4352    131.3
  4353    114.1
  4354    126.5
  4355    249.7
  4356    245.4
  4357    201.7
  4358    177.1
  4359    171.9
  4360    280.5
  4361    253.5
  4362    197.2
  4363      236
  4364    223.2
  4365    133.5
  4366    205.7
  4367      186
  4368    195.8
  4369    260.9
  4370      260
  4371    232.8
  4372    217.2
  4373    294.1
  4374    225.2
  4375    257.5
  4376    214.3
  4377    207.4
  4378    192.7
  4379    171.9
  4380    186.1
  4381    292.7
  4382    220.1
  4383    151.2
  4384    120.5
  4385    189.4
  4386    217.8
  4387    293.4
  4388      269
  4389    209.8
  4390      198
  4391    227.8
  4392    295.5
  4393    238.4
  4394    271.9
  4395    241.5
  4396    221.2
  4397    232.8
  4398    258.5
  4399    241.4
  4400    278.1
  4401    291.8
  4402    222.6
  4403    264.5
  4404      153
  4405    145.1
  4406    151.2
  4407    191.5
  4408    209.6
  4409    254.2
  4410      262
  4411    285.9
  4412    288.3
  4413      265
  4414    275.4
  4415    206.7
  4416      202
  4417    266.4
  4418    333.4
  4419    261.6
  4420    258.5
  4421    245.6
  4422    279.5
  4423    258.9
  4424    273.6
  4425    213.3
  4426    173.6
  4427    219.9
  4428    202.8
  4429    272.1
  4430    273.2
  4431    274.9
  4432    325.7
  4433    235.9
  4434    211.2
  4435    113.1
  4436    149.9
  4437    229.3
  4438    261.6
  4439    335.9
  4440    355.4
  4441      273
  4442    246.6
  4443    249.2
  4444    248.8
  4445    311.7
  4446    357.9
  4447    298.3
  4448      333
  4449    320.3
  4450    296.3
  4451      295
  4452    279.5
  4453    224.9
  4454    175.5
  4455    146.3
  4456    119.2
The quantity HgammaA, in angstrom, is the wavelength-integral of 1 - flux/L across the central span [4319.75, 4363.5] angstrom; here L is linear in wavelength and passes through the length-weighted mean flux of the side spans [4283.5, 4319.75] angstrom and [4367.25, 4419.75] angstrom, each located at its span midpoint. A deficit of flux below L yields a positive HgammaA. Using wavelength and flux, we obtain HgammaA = -3.8 angstrom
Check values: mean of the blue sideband 164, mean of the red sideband 233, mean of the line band 210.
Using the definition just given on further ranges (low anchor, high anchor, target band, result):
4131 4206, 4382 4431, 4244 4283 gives 9.44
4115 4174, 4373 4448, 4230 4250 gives 6.66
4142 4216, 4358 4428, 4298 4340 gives 4.30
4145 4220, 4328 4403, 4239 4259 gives 5.29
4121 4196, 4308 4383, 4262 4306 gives 9.02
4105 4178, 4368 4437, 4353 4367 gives 1.24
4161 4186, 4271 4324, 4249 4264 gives 3.11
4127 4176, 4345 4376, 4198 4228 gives 8.65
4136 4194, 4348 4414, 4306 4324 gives 1.68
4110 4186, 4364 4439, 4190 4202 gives 1.11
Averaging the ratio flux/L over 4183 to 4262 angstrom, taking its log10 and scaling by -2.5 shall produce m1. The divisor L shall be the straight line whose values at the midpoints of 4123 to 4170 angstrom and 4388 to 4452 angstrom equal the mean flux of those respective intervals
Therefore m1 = 0.37 mag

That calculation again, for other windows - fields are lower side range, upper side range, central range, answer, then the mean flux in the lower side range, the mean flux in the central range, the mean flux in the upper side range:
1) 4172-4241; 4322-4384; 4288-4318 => 0.16 mag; 144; 162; 211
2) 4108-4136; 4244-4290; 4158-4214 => -0.15 mag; 159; 178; 151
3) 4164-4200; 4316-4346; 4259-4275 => 0.28 mag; 177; 150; 209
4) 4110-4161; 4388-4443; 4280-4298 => 0.31 mag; 165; 156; 243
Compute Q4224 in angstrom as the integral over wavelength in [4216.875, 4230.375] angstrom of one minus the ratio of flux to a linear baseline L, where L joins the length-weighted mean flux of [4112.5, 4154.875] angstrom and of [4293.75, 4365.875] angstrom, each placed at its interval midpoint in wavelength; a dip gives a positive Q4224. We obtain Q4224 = 7.9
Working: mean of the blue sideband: 163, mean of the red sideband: 194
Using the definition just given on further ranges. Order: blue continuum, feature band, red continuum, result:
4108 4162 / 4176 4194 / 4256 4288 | -1.9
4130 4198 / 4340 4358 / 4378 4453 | 1.8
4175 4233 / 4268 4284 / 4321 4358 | 1.9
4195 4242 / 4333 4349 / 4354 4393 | -1.5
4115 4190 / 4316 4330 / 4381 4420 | 1.5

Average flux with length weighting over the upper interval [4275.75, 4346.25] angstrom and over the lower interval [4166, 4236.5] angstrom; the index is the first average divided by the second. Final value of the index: 1.26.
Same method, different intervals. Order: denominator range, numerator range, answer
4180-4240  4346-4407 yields 1.58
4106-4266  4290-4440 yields 1.38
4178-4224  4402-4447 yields 1.55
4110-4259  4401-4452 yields 1.64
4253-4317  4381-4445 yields 1.53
